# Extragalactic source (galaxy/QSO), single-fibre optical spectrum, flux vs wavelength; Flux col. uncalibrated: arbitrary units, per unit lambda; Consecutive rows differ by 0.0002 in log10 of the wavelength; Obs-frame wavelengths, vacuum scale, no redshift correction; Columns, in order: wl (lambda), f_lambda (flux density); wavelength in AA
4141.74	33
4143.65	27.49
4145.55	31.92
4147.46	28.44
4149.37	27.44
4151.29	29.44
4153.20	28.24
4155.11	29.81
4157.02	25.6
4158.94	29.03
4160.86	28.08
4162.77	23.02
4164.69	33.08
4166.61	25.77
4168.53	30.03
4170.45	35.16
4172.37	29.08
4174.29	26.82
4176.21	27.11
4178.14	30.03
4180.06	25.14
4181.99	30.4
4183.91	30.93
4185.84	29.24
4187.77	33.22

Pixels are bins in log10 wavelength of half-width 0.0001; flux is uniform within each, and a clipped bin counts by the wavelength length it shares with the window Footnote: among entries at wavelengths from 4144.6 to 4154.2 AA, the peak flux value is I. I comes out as 31.92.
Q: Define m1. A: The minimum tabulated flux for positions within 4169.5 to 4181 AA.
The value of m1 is 25.14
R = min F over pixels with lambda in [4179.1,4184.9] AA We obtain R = 25.14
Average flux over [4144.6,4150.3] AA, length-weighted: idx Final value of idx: 29.3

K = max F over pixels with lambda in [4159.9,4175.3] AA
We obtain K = 35.16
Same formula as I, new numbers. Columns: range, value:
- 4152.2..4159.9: 29.81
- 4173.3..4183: 30.4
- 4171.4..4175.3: 29.08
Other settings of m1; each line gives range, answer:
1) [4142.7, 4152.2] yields 27.44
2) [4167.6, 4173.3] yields 29.08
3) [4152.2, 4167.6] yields 23.02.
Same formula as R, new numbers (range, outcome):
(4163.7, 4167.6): 25.77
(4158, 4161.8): 28.08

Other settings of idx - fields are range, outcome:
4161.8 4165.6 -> 28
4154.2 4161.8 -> 28.1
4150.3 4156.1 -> 29.1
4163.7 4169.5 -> 29.6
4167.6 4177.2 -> 29.6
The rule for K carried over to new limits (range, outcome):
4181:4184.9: 30.93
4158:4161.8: 29.03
